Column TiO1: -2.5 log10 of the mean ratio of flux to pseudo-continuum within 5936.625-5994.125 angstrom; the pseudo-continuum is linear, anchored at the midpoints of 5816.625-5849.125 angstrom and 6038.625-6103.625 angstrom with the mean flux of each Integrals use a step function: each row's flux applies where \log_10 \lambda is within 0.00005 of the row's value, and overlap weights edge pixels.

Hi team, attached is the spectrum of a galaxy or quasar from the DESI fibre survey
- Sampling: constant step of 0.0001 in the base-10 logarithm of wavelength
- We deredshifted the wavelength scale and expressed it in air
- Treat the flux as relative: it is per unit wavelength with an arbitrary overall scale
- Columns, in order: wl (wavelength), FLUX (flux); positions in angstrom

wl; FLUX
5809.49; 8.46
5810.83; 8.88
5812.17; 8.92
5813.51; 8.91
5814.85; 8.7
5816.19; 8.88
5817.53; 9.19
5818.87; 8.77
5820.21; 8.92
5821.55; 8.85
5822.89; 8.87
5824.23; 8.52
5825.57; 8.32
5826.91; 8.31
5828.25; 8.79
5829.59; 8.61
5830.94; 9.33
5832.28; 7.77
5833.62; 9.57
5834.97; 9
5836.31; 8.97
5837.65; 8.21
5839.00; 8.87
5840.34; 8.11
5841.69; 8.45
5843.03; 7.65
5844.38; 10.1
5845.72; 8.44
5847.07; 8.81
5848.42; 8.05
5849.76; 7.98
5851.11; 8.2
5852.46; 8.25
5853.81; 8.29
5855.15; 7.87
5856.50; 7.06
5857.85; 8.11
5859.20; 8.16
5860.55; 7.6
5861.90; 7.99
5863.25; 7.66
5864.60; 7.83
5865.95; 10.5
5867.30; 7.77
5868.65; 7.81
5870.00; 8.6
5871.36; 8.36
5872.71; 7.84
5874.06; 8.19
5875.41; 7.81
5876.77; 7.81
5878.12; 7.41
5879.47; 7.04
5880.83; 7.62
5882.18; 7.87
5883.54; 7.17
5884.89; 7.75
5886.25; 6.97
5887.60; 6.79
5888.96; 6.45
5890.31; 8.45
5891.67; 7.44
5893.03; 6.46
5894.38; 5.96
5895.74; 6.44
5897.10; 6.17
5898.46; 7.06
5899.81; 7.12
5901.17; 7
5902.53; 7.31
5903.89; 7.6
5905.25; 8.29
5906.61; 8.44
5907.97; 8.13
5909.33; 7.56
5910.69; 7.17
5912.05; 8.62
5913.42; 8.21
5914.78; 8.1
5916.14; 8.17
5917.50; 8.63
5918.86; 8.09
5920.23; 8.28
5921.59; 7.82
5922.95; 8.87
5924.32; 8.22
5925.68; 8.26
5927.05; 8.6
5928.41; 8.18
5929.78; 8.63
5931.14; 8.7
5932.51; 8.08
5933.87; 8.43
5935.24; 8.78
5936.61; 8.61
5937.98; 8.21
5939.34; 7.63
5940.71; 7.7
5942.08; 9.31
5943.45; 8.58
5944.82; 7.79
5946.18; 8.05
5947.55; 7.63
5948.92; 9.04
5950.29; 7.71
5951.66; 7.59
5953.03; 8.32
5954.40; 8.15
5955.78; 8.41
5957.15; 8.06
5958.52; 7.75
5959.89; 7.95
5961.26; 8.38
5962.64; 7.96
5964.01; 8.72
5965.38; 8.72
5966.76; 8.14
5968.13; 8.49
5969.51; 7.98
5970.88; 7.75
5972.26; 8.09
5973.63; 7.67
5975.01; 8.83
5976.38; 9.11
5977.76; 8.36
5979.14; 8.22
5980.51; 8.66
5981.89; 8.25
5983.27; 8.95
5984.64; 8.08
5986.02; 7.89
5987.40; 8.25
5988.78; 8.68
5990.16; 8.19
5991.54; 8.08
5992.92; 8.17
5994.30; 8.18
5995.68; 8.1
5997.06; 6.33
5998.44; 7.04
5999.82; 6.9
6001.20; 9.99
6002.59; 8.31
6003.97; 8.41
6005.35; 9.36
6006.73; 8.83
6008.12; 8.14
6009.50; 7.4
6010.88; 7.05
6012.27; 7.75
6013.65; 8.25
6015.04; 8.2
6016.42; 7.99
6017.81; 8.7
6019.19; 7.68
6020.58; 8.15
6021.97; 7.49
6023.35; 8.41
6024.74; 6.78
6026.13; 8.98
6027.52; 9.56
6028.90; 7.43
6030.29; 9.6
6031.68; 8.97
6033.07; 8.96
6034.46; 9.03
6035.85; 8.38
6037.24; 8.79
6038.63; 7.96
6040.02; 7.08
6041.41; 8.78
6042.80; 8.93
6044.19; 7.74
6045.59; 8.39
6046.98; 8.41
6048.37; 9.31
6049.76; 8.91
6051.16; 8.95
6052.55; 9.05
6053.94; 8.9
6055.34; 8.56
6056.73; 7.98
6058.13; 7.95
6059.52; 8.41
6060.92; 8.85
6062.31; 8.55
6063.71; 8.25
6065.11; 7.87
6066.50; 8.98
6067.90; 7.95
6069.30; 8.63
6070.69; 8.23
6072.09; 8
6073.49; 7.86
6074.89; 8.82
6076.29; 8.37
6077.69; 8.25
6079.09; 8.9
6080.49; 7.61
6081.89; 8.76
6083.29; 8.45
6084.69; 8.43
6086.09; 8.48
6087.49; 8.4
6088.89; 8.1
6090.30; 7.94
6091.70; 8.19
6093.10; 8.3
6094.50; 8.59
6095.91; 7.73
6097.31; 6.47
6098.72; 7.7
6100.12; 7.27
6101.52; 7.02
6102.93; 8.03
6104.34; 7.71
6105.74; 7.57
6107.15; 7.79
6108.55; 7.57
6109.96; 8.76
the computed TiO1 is 0.03 mag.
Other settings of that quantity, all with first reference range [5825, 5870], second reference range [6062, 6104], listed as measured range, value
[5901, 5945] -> 0.01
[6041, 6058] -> -0.06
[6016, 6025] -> 0.04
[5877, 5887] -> 0.13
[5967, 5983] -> -0.01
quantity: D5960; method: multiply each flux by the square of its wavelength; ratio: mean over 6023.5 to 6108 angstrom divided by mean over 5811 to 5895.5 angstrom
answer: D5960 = 1.1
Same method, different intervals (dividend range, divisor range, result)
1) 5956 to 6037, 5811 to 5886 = 1.04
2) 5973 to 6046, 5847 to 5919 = 1.11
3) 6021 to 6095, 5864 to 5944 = 1.13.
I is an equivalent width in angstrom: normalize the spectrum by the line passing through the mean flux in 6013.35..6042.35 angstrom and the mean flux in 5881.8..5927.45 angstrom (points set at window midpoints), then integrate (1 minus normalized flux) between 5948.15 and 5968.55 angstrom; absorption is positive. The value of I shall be -0.7 angstrom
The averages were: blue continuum 7.62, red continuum 8.35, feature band 8.22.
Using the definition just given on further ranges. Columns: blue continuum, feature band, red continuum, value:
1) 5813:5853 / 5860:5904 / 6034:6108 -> 5.4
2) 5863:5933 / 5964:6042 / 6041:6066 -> 0.5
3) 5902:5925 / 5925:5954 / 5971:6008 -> -0.5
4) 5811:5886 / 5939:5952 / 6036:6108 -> 0.3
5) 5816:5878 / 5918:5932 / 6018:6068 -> 0.1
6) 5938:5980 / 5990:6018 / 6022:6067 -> 1.0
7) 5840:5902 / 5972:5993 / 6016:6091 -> -0.5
